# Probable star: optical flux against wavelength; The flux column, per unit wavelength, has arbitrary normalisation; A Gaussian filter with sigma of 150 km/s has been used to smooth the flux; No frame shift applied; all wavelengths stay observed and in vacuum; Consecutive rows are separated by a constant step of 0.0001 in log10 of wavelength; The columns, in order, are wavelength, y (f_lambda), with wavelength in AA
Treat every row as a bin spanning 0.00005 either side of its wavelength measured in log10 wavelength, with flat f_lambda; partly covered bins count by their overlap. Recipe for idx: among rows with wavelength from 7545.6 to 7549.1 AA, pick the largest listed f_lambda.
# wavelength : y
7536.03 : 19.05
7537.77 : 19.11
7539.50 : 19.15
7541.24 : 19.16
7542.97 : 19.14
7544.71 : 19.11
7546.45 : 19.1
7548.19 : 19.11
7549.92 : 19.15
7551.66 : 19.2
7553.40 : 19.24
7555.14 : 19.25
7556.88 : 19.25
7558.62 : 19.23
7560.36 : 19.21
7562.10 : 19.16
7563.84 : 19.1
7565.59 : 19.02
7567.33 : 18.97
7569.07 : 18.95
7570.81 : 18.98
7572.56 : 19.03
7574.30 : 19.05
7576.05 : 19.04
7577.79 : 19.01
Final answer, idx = 19.11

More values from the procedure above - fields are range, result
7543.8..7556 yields 19.25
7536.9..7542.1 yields 19.16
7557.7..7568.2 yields 19.23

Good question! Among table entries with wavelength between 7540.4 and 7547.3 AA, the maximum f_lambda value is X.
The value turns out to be 19.16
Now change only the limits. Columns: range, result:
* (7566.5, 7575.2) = 19.05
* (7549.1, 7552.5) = 19.2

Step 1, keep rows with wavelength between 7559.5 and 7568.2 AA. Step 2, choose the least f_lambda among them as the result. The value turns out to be 18.97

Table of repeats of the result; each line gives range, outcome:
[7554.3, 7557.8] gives 19.25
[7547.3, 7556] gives 19.11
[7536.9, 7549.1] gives 19.1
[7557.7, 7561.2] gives 19.21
